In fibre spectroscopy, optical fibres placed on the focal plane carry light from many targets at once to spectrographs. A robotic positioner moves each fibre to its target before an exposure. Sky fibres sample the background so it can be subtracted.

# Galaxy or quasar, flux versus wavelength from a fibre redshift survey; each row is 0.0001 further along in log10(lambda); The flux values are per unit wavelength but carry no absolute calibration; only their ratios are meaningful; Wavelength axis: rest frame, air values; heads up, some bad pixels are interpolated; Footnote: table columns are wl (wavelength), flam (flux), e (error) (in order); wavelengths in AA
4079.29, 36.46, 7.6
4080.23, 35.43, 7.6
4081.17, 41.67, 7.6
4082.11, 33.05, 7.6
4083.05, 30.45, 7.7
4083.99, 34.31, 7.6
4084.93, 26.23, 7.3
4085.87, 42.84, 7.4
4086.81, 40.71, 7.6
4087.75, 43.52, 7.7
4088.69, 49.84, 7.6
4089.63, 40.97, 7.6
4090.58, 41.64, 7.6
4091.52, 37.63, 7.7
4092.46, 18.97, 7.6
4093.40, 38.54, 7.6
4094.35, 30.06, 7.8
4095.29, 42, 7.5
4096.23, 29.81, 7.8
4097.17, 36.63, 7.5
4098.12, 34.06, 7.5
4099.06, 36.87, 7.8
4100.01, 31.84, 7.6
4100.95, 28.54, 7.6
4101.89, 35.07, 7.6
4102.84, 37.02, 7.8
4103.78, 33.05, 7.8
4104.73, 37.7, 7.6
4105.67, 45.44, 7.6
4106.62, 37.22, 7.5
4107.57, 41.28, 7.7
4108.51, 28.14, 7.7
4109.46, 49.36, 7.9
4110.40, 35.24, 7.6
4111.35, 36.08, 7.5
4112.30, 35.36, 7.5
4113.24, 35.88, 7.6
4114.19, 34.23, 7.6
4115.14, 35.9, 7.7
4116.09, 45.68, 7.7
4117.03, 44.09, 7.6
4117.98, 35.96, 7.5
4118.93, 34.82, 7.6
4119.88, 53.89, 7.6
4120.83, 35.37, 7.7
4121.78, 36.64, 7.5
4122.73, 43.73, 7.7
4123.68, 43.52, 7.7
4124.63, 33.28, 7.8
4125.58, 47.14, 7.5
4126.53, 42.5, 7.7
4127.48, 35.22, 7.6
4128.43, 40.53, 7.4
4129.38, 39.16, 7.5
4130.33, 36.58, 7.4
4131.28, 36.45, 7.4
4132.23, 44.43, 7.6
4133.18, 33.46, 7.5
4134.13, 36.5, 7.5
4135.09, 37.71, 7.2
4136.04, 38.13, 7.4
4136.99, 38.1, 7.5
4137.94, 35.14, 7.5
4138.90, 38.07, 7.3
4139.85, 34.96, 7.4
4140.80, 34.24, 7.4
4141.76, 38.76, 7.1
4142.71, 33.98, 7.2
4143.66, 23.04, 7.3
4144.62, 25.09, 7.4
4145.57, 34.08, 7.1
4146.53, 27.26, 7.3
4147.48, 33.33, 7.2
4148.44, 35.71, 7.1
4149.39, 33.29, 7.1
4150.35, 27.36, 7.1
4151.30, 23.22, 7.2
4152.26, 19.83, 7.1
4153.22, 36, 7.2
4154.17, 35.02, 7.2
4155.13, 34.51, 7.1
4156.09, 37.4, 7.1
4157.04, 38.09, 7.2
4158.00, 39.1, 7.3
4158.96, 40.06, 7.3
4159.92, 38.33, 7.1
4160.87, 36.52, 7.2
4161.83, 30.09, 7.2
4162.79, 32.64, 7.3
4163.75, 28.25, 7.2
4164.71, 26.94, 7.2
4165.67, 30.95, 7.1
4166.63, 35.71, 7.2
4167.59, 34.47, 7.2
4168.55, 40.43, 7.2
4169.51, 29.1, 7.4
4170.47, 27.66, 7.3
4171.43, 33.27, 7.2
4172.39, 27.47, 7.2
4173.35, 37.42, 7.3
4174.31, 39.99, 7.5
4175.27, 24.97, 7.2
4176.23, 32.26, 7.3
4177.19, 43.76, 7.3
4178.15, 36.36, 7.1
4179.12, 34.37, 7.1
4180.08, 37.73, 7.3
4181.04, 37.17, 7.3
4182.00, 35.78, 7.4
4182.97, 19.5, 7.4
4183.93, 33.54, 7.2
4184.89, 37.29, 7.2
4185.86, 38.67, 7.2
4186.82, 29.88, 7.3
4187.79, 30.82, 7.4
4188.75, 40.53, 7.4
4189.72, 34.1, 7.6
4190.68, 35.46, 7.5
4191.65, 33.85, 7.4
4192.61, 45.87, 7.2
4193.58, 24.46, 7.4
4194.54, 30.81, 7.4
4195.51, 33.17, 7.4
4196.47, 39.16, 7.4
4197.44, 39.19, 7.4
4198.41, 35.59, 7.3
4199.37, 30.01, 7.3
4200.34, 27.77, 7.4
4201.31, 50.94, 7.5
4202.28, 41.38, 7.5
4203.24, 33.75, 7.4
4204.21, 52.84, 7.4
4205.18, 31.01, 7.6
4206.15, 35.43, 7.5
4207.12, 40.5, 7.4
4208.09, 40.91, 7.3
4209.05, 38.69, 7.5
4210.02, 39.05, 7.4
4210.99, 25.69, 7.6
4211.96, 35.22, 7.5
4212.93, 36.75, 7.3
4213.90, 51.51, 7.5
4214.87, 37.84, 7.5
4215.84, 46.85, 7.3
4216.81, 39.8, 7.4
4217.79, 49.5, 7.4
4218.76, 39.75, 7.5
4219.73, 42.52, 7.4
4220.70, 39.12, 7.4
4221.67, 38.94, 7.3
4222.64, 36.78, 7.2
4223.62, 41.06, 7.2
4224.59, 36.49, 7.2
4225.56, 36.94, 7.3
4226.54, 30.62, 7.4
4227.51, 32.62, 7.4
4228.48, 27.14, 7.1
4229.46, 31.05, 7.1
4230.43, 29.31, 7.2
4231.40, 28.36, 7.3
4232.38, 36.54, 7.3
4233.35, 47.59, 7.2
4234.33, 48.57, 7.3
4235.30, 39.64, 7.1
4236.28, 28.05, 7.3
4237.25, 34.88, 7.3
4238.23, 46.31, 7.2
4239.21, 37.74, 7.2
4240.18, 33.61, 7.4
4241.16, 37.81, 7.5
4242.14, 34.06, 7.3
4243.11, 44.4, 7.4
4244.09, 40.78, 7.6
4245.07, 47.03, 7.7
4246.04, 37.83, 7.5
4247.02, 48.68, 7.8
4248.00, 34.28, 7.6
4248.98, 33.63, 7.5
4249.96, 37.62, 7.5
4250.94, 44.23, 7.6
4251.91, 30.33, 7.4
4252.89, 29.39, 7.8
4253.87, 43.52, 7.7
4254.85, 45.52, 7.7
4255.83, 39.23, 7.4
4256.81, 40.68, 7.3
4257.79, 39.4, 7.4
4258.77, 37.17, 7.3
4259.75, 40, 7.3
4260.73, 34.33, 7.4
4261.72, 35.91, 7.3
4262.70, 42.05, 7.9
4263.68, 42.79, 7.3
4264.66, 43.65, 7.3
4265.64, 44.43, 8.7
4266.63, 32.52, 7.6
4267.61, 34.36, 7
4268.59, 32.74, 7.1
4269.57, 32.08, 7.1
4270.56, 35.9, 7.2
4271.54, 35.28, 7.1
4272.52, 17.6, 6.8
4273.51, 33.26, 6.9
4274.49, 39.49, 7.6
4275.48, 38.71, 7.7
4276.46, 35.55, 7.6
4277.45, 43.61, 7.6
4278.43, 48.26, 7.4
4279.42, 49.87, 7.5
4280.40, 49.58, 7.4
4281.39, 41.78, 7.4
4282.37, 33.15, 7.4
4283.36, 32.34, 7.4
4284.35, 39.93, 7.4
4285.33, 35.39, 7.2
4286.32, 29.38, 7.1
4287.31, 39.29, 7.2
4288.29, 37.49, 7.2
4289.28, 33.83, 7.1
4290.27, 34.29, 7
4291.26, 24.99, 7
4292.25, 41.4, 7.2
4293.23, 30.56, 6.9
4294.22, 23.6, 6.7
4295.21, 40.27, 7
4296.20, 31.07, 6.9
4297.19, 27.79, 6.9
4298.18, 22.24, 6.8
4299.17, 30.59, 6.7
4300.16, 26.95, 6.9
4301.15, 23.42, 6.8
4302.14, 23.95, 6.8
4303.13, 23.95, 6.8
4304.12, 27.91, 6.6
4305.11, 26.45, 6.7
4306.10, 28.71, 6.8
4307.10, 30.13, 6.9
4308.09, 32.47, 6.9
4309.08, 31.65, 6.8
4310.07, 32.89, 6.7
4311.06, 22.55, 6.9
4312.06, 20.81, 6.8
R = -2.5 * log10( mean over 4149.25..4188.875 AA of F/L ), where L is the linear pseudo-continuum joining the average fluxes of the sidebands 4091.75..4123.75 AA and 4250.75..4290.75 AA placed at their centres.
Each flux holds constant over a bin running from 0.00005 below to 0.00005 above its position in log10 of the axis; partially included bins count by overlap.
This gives 0.12 mag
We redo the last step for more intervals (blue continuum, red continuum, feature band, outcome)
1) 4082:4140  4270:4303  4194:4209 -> -0.05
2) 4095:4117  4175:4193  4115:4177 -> 0.02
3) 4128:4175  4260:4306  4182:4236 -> -0.08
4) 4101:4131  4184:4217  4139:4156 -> 0.21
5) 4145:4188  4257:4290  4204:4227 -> -0.11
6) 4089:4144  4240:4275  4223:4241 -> 0.05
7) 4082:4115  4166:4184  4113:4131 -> -0.12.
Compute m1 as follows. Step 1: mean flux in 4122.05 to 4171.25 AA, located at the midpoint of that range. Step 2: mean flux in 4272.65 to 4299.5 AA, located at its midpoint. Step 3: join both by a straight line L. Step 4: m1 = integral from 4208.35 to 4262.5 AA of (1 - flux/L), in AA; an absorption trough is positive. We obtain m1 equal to -4.45 AA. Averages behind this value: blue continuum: 34.8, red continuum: 35.6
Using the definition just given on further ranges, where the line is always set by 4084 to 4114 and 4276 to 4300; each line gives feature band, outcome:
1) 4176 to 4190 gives 0.5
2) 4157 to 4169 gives 0.6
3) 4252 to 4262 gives -0.7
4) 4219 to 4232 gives 0.4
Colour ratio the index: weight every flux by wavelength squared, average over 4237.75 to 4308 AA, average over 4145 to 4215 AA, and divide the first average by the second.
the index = 1.08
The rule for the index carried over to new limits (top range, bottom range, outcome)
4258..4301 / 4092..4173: 1.08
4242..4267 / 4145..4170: 1.25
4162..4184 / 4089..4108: 0.95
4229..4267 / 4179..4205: 1.11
